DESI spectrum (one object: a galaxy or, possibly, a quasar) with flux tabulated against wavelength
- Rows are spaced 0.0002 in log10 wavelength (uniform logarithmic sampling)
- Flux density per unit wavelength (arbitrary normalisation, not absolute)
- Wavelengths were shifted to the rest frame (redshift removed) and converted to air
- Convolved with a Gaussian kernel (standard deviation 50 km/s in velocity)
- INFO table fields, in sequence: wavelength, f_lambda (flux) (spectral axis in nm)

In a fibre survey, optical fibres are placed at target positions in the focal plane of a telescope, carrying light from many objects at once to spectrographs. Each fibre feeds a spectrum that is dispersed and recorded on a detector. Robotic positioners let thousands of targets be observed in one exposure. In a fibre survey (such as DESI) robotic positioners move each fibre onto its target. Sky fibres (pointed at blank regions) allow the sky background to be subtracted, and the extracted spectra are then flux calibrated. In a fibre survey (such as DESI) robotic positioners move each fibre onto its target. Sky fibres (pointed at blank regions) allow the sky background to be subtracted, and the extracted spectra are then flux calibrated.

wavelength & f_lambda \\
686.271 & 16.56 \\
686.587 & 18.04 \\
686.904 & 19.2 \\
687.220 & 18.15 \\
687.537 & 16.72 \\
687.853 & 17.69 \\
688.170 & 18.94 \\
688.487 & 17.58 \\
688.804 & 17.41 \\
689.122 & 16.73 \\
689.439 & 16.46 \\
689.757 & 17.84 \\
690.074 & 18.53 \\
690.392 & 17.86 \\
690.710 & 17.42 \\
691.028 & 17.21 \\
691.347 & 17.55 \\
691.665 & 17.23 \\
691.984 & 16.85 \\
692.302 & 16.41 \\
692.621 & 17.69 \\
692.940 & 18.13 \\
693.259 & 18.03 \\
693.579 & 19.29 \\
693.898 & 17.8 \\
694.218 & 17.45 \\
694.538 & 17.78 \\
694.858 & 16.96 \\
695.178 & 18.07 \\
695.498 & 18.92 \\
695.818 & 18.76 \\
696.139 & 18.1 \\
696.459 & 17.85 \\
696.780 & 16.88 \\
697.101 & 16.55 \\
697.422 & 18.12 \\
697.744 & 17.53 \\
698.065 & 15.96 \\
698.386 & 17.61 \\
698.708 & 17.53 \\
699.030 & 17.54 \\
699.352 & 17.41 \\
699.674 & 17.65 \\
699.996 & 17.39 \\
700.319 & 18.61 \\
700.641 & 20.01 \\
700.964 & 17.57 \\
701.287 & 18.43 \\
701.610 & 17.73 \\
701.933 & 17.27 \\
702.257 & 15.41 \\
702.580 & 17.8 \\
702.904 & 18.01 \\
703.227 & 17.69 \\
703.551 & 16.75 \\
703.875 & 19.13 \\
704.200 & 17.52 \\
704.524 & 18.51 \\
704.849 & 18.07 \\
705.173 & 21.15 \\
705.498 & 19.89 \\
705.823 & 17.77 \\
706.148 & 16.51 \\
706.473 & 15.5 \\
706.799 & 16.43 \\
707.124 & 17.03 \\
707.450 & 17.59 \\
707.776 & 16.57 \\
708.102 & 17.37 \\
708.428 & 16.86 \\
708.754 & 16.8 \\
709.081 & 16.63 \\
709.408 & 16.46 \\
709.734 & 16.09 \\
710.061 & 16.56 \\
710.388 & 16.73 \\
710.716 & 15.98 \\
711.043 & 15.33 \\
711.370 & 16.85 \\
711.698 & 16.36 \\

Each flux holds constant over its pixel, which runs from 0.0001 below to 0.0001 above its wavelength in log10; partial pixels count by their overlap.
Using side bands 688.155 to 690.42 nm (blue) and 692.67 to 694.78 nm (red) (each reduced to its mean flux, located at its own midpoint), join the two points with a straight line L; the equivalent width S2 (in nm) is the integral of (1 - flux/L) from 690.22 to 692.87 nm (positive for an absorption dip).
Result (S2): 0.07 nm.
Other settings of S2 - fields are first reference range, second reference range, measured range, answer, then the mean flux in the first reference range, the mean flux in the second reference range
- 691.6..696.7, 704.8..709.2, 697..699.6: 0.06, 17.8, 17.4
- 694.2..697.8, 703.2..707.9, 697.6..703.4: 0.05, 17.8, 17.7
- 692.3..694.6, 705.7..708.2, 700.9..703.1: -0.03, 17.9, 16.8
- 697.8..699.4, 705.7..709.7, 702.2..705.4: -0.22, 17.2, 16.8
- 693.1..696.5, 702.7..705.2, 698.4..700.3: 0.06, 18.1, 18.2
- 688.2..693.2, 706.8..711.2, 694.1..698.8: -0.12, 17.4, 16.6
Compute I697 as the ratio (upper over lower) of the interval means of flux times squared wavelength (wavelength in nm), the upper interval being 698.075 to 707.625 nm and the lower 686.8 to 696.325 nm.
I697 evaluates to 1.03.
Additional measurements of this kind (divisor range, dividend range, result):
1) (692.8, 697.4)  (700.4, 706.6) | 1.03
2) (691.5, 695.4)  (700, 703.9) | 1.03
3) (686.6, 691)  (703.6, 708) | 1.05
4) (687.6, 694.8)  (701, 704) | 1.03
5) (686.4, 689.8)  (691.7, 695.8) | 1.02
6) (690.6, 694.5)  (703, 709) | 1.04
